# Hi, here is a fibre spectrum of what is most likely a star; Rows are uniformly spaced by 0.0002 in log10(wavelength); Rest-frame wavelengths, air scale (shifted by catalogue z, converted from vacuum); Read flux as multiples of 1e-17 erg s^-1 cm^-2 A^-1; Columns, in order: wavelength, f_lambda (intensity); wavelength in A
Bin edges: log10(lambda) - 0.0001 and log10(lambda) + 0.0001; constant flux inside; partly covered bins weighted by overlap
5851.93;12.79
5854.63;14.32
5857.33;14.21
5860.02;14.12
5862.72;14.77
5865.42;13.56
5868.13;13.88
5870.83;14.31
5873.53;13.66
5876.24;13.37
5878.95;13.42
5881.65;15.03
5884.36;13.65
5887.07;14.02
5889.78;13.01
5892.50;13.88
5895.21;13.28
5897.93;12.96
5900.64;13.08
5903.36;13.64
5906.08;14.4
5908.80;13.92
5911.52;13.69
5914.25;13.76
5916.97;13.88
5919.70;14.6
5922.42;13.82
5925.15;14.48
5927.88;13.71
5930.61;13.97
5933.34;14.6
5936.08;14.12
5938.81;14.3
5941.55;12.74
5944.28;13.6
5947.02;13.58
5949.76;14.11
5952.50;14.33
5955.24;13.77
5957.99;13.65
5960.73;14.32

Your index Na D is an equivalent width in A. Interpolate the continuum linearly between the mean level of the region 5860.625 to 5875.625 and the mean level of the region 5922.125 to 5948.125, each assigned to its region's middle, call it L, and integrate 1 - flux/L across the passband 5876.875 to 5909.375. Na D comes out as 0.7 A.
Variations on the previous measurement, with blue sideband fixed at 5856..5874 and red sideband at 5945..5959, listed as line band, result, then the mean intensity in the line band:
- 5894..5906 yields 0.6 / 13.4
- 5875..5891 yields 0.3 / 13.8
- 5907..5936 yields -0.2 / 14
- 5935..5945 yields 0.2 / 13.7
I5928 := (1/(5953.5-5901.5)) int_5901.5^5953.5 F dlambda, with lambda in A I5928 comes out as 13.9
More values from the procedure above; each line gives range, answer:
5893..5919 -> 13.7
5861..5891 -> 13.9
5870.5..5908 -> 13.7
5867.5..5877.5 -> 13.8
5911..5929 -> 14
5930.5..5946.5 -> 13.9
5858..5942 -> 13.9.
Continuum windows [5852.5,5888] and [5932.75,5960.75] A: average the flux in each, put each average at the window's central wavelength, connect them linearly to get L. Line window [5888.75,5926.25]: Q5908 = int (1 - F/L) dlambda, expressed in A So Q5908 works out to 0.5 A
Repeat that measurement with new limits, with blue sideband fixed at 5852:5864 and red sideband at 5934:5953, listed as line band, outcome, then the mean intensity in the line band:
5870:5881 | 0.3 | 13.8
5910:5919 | 0.1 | 13.8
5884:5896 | 0.4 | 13.6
